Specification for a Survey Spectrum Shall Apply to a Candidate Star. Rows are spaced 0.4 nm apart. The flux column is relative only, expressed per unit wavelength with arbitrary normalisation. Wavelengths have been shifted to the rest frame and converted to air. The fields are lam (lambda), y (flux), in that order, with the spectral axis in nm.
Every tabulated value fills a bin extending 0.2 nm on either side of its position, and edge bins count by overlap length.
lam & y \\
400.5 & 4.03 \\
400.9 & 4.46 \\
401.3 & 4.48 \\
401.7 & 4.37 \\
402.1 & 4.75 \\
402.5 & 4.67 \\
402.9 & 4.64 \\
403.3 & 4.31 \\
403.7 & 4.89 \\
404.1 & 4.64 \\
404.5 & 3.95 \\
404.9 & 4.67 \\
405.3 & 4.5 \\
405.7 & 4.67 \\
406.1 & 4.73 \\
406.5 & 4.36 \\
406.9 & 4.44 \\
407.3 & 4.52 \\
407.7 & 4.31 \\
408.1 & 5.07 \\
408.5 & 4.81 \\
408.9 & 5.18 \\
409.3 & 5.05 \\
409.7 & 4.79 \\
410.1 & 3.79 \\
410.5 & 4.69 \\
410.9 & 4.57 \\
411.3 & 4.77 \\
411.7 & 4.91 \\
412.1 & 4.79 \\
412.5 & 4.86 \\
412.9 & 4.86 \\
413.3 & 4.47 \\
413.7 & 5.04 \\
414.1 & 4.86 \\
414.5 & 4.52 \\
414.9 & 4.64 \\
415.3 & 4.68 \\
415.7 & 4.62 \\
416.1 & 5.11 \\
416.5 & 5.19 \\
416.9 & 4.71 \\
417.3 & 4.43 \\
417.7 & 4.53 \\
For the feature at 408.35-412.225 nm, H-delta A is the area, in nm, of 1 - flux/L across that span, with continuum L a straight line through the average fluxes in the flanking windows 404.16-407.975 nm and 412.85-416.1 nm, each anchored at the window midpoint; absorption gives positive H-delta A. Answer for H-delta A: -0.108 nm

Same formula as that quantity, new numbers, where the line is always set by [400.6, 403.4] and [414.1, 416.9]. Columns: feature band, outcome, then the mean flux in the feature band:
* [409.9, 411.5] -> 0.08 nm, 4.46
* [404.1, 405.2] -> 0.04 nm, 4.39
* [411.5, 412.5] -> -0.03 nm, 4.85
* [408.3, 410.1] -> -0.06 nm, 4.83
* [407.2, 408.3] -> 0.00 nm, 4.64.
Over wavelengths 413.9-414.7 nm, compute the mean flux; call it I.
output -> 4.69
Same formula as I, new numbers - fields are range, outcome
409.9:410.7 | 4.24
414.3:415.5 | 4.61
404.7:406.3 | 4.64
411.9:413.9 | 4.8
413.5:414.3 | 4.95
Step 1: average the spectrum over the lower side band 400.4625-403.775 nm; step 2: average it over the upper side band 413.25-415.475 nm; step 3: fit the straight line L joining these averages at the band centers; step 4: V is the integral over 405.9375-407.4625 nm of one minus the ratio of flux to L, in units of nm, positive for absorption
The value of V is 0.03 nm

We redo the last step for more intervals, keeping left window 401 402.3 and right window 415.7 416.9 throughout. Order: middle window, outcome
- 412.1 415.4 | 0.11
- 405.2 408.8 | 0.06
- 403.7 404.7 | 0.04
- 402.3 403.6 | 0.00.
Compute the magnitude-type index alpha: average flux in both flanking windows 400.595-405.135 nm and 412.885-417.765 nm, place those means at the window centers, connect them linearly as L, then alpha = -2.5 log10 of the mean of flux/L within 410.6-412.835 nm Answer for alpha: -0.023 mag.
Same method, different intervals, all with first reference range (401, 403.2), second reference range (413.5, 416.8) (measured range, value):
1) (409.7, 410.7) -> 0.09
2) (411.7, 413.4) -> 0.00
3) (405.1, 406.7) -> 0.02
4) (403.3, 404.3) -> -0.02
